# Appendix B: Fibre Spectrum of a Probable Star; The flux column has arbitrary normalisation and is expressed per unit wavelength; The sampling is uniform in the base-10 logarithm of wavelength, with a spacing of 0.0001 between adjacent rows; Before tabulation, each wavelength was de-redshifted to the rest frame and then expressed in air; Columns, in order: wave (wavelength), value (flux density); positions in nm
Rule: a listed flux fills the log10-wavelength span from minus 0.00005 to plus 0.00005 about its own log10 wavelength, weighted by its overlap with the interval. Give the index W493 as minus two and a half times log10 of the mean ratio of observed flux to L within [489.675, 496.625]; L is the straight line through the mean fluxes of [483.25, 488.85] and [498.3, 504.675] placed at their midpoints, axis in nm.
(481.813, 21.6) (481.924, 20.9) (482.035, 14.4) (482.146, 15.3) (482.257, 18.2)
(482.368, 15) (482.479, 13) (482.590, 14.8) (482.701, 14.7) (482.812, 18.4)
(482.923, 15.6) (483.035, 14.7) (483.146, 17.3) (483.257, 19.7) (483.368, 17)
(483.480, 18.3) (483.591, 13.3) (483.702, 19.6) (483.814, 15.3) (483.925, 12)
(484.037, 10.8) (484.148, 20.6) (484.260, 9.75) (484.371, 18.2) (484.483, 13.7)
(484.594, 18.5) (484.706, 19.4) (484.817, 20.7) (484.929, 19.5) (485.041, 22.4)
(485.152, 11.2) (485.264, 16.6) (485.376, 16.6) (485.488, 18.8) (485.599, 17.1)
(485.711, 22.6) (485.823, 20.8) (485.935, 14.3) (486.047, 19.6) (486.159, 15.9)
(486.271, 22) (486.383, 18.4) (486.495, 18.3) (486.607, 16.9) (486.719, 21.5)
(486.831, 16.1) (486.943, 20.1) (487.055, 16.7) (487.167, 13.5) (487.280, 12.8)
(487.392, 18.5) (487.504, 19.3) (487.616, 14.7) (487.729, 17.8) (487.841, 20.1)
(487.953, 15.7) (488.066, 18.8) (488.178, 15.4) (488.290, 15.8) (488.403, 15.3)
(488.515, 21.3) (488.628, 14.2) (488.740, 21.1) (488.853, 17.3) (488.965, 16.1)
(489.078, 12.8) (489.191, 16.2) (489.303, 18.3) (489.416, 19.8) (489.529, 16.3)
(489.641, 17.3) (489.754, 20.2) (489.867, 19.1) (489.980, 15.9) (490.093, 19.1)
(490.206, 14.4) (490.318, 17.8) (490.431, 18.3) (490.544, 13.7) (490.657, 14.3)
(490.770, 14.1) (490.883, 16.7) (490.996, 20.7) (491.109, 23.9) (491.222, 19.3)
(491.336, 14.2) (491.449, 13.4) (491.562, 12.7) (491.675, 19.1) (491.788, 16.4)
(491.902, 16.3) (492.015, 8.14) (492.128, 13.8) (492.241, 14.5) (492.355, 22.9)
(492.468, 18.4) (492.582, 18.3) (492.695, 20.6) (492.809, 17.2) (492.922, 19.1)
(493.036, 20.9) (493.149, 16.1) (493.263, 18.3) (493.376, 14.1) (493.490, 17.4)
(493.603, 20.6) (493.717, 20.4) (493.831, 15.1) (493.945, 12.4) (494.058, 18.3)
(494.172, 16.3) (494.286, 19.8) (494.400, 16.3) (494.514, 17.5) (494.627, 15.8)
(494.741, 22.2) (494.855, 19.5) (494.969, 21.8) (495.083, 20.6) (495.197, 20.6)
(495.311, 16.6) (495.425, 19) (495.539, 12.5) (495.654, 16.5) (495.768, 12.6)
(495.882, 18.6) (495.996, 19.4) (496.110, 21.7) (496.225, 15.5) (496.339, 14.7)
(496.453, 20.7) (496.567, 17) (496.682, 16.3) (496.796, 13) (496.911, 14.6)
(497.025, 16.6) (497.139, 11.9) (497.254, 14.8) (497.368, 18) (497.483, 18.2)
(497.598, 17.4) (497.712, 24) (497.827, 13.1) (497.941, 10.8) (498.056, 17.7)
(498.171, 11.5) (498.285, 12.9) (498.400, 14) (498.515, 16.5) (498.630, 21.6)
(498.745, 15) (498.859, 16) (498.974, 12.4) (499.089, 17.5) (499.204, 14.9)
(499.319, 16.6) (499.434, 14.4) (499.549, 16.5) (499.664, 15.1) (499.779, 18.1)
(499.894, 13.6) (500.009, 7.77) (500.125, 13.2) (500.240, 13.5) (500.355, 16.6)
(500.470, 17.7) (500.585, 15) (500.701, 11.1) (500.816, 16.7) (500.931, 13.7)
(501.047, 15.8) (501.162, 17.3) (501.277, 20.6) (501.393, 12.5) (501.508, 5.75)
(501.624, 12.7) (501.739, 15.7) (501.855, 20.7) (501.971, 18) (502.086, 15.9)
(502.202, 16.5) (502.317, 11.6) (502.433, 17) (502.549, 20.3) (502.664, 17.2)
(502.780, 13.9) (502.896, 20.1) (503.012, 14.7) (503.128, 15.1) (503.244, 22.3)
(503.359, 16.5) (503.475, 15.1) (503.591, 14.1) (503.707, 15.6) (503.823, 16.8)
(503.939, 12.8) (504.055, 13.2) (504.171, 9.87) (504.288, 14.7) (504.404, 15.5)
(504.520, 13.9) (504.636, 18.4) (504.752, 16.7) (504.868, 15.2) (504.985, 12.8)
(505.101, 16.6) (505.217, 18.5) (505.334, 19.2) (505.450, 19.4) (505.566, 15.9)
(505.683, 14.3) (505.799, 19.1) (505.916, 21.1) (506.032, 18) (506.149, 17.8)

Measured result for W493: -0.06 mag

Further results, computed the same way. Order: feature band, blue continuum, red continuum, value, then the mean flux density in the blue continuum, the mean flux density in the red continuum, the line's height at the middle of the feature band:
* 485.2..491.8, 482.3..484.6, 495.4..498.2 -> -0.095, 15.7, 16.3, 15.9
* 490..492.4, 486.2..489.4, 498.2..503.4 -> 0.036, 17.3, 15.5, 16.9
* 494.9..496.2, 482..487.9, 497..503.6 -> -0.133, 17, 15.6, 16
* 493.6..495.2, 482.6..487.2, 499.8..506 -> -0.122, 17.2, 15.6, 16.4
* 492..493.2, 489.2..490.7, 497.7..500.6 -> -0.061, 17.3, 15.1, 16.6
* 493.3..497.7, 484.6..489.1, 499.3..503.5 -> -0.057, 17.7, 15.5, 16.4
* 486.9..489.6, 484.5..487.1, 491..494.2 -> 0.059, 18.4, 17.1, 17.9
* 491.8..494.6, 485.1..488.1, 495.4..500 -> -0.038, 17.6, 15.9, 16.6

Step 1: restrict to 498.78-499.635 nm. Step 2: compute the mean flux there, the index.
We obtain 15.5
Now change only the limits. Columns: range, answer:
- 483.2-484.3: 15.7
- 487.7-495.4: 17.4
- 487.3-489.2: 17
